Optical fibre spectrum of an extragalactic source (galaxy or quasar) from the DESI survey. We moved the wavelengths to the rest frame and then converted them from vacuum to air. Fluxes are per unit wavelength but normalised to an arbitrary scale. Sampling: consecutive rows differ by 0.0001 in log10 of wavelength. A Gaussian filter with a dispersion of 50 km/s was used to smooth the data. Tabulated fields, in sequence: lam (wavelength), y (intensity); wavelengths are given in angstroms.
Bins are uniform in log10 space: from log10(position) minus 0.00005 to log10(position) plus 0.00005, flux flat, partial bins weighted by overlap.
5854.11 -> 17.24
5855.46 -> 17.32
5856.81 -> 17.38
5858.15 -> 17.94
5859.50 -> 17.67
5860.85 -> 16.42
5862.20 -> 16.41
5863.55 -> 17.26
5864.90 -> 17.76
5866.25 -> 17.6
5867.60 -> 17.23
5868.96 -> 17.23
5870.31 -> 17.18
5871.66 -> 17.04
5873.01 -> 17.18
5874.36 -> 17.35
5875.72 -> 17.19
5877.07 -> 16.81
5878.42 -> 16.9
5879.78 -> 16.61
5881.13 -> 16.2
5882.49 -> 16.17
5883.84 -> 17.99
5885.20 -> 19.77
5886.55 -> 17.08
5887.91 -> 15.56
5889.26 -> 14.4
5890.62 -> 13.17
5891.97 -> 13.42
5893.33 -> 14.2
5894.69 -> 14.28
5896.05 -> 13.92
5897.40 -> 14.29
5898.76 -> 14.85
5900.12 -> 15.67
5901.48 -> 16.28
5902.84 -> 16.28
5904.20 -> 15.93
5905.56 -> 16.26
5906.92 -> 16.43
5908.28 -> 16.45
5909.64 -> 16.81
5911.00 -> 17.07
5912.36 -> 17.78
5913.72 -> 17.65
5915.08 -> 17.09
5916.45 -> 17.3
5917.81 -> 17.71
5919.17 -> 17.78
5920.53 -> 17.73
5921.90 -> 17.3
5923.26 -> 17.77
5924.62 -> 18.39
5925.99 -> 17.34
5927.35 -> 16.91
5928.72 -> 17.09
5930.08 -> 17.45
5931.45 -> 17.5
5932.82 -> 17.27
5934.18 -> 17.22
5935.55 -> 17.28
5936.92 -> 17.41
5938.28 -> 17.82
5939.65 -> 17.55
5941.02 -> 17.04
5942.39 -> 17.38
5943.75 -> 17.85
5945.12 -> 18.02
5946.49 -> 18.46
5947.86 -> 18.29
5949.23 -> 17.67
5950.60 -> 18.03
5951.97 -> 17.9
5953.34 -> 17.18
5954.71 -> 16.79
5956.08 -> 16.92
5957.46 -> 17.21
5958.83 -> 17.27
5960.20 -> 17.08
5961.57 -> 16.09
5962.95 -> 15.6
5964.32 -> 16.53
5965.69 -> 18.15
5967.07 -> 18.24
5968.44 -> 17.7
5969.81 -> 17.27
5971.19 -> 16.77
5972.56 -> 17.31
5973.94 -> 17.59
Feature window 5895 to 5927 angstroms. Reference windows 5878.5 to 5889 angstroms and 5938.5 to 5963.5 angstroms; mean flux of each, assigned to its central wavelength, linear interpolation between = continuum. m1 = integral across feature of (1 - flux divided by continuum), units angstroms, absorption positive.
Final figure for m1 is 0.8 angstroms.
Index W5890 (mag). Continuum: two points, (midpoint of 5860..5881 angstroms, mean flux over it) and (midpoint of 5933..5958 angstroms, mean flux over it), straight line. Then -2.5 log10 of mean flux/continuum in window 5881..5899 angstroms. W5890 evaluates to 0.12 mag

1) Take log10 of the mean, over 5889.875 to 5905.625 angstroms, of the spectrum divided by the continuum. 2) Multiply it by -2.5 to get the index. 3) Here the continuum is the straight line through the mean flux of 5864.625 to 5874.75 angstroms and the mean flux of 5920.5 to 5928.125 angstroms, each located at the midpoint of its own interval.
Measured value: 0.176 mag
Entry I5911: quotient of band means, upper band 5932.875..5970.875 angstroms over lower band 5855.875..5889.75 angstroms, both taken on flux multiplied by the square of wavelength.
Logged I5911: 1.0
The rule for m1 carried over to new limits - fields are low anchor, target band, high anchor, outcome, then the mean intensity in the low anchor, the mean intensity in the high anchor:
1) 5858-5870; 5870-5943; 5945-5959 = 3.1 angstroms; 17.2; 17.6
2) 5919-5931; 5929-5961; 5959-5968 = -0.5 angstroms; 17.5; 17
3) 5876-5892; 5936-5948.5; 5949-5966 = -0.6 angstroms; 16.3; 17.1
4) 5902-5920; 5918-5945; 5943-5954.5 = 0.0 angstroms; 17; 17.9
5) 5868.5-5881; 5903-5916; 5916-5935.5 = 0.4 angstroms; 17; 17.5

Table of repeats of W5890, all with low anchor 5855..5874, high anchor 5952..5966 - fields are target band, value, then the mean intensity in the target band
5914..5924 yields -0.03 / 17.5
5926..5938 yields -0.02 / 17.3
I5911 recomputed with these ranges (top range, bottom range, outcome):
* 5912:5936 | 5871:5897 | 1.10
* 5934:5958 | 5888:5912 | 1.16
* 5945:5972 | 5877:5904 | 1.13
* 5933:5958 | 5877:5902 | 1.14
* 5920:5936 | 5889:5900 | 1.25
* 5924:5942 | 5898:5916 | 1.06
